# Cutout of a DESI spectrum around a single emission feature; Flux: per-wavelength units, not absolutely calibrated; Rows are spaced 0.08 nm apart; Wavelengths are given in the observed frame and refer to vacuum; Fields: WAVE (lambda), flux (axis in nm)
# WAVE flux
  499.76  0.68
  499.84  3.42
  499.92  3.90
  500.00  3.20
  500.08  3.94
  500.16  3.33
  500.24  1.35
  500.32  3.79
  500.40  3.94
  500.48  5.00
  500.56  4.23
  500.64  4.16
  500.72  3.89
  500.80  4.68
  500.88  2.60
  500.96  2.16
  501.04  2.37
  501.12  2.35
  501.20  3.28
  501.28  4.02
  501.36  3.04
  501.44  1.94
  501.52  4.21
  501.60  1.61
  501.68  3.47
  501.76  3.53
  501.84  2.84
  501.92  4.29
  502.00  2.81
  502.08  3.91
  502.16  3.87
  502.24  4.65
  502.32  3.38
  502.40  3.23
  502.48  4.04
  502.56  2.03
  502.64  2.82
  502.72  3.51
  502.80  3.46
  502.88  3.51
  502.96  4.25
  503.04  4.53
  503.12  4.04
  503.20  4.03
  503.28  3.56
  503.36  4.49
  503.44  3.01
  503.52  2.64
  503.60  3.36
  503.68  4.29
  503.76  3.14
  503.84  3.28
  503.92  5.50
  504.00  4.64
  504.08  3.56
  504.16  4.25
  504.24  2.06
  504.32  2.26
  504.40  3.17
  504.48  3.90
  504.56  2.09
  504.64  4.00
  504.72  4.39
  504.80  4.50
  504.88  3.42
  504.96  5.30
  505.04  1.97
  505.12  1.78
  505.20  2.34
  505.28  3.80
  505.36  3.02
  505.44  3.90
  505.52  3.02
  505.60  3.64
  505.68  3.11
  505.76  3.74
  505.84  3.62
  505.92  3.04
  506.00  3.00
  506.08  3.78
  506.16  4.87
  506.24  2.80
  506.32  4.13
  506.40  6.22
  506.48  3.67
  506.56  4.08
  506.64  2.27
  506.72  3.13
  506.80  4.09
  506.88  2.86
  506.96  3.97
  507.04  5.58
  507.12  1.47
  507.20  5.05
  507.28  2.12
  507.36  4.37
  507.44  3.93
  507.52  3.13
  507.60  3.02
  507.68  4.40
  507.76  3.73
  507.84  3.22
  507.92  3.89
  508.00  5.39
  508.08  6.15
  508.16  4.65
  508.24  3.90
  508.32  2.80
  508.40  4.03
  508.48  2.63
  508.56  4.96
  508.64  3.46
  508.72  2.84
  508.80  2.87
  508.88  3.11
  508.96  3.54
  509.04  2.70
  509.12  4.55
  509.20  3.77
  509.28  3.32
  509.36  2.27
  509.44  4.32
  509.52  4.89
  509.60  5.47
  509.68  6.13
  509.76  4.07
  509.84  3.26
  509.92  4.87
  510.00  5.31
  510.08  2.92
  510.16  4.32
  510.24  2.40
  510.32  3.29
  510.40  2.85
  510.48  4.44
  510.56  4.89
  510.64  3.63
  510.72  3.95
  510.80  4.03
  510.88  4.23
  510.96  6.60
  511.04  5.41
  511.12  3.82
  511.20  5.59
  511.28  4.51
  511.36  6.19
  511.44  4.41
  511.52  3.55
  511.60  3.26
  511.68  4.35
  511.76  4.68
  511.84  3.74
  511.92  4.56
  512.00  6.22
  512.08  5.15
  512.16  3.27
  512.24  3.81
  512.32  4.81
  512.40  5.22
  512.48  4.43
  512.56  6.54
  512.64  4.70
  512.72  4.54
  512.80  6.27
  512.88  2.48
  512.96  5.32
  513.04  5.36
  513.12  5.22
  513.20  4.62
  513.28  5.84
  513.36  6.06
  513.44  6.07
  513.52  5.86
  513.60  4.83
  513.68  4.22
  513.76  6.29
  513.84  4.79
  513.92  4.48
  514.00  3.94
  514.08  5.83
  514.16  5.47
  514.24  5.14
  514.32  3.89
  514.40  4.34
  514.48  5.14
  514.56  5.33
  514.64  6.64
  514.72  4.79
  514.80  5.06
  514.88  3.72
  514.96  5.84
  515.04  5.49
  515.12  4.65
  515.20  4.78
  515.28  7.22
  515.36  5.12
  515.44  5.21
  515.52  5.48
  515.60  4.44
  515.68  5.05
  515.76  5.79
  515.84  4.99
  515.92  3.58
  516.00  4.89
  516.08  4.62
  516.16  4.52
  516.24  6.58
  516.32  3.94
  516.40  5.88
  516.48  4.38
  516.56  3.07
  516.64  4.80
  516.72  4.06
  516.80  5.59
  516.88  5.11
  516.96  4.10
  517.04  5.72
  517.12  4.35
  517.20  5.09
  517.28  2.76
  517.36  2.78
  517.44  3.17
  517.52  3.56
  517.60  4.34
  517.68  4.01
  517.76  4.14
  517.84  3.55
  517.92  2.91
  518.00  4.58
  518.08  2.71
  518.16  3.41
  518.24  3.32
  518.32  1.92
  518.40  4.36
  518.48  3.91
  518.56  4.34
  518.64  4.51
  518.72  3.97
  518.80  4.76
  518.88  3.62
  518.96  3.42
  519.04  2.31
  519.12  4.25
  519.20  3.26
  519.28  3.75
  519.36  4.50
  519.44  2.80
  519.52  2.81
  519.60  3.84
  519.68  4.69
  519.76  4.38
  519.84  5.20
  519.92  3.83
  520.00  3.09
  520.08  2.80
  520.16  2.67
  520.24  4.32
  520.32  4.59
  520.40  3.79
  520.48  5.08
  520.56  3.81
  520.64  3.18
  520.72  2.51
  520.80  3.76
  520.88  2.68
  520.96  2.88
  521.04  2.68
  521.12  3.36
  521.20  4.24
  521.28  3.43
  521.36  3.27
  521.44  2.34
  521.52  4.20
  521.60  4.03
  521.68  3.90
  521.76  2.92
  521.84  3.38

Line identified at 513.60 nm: C IV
